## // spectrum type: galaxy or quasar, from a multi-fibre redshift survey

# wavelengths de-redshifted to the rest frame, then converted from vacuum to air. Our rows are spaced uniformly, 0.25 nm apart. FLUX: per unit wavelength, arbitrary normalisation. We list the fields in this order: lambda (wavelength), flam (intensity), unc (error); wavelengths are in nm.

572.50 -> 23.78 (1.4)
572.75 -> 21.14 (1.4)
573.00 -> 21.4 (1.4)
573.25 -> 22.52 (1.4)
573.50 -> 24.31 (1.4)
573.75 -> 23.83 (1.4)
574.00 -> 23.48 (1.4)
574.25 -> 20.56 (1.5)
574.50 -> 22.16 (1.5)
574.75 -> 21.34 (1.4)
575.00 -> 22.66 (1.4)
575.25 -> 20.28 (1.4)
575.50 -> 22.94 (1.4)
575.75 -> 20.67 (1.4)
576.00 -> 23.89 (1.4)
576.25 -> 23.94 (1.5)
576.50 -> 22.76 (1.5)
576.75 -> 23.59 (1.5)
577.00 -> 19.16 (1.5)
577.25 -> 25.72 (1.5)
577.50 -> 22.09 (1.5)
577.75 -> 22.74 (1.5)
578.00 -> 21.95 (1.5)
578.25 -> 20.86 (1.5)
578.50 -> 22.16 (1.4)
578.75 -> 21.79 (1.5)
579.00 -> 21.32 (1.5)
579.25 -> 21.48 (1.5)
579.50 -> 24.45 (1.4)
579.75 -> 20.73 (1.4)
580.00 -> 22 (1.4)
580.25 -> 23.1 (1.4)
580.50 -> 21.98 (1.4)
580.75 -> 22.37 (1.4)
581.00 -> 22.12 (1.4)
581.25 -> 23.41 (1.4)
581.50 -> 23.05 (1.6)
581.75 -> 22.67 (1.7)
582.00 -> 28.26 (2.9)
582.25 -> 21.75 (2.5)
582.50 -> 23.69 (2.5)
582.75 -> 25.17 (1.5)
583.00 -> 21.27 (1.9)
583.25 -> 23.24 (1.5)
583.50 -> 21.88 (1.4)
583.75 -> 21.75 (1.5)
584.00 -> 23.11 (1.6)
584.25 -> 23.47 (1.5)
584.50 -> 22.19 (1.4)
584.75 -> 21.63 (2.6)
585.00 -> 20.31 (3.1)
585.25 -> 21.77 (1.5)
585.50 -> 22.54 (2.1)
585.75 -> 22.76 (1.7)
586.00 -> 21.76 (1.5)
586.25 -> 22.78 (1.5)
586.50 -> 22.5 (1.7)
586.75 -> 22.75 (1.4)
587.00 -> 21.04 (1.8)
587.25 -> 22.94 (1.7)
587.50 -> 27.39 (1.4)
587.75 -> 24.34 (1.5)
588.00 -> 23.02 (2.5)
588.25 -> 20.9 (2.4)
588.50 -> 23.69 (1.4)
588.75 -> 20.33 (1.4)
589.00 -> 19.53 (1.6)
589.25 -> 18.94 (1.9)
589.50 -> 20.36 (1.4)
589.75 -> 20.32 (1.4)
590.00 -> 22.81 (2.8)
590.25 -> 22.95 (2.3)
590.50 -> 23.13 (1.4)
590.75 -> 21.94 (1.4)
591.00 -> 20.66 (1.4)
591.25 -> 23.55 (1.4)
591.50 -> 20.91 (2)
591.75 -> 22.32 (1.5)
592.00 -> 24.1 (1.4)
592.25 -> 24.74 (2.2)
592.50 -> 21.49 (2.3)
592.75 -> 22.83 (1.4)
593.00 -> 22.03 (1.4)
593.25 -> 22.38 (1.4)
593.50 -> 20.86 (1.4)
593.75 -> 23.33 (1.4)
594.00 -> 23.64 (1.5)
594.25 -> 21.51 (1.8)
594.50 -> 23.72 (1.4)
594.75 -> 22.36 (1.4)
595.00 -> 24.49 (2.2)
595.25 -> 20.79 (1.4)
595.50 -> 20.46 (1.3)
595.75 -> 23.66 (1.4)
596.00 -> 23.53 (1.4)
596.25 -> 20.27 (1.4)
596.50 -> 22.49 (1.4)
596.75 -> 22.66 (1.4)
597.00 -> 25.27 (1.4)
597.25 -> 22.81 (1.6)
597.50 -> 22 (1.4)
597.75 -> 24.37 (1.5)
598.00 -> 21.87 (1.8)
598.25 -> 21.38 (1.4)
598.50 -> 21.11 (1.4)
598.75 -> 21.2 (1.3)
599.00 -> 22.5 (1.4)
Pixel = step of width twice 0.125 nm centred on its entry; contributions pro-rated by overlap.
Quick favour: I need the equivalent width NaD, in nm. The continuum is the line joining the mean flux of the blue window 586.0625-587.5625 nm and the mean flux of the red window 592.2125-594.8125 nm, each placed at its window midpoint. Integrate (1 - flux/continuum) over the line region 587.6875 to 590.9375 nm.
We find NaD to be 0.170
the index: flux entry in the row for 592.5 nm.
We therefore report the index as 21.49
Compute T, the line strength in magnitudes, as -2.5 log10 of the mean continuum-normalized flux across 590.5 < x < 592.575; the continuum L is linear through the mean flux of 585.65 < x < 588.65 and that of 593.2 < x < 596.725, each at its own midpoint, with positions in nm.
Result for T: 0.01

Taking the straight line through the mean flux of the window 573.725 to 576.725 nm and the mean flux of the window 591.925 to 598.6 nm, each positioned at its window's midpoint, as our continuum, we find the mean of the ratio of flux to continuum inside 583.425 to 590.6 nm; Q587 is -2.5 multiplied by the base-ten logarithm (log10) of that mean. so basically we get 0.02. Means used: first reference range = 22.4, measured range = 22.2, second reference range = 22.6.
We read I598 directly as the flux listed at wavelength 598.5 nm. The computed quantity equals 21.11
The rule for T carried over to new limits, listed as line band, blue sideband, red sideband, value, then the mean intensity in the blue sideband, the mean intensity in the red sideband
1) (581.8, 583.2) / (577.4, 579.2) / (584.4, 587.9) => -0.08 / 21.8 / 22.6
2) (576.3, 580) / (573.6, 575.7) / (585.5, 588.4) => 0.01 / 22.1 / 22.9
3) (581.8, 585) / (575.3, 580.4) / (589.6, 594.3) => -0.03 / 22.3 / 22.4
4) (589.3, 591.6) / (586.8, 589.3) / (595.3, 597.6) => 0.03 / 22.3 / 22.5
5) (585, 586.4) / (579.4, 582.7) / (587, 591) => 0.02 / 23.1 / 22.1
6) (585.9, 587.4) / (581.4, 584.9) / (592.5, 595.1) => 0.03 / 23.1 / 22.6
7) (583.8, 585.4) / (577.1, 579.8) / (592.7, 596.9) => 0.01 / 22.3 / 22.4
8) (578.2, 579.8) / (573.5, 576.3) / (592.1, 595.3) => 0.03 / 22.4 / 22.7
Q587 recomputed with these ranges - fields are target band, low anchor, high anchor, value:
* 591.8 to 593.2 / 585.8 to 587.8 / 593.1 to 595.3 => -0.011 mag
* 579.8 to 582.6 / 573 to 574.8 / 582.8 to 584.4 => -0.023 mag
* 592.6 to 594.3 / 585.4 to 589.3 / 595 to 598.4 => 0.003 mag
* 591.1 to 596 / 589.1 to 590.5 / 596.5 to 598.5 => -0.030 mag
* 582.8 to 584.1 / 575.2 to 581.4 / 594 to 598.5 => 0.000 mag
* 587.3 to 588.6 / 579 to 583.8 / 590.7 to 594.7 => -0.055 mag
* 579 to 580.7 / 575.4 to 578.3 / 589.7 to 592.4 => 0.016 mag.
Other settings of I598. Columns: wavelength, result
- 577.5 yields 22.09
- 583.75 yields 21.75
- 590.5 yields 23.13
